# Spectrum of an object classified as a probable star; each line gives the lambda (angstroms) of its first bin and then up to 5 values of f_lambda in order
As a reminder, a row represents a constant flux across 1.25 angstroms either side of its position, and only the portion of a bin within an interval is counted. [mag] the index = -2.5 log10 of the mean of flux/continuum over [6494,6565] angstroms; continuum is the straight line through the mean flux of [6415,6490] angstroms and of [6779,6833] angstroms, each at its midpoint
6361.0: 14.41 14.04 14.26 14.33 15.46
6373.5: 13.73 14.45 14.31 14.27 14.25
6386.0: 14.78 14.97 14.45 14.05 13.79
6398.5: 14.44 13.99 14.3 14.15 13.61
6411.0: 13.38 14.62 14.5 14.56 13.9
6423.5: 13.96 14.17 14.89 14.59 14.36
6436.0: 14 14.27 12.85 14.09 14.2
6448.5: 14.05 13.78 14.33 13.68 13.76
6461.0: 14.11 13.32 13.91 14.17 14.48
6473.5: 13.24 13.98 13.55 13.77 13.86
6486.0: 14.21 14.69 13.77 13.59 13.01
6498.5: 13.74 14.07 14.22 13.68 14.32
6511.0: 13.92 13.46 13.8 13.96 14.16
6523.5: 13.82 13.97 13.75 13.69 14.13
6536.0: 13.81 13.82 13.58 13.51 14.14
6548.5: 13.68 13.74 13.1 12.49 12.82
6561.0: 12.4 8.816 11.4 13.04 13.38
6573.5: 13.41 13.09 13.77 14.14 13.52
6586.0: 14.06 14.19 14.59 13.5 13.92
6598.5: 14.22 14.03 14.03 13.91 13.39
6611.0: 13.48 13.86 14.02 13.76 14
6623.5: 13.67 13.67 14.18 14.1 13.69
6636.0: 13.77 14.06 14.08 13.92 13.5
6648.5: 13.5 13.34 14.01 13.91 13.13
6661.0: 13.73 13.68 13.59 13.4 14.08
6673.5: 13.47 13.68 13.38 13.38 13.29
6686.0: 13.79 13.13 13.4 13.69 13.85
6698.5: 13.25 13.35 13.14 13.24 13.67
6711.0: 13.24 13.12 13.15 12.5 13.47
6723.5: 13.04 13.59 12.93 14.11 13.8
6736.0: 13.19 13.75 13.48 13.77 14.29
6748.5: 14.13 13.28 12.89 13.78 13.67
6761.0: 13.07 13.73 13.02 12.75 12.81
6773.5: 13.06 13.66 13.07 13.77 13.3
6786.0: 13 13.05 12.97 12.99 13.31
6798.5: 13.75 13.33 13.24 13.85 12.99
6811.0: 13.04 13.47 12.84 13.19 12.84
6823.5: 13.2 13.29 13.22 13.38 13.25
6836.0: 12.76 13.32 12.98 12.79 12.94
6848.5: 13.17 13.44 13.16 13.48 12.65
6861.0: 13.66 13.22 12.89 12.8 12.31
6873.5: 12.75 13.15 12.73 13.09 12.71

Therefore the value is 0.03 mag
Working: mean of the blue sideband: 14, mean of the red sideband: 13.2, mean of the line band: 13.5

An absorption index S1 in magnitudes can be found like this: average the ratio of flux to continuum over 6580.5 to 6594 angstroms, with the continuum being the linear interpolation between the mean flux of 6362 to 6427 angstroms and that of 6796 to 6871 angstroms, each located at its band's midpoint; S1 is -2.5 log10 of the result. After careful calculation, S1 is -0.02 mag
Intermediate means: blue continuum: 14.3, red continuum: 13.2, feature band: 14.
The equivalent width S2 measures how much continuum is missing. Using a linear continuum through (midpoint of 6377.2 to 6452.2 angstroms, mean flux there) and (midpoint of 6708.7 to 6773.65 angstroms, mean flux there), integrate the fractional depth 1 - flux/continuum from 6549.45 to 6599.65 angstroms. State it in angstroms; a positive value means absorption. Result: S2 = 2.2 angstroms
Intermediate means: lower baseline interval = 14.2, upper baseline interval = 13.4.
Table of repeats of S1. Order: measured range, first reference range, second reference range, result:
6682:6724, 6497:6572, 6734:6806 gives 0.005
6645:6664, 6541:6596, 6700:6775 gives -0.025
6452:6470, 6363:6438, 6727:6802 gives 0.018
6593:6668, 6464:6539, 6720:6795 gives -0.013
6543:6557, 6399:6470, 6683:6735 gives 0.025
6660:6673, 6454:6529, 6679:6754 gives -0.012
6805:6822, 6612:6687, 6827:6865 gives 0.007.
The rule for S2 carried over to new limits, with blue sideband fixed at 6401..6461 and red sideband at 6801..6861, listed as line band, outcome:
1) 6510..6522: 0.03 angstroms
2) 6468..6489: 0.02 angstroms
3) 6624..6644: -0.45 angstroms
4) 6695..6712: 0.09 angstroms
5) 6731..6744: -0.25 angstroms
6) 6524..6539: -0.01 angstroms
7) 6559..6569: 1.73 angstroms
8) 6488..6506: 0.14 angstroms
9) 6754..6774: 0.14 angstroms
